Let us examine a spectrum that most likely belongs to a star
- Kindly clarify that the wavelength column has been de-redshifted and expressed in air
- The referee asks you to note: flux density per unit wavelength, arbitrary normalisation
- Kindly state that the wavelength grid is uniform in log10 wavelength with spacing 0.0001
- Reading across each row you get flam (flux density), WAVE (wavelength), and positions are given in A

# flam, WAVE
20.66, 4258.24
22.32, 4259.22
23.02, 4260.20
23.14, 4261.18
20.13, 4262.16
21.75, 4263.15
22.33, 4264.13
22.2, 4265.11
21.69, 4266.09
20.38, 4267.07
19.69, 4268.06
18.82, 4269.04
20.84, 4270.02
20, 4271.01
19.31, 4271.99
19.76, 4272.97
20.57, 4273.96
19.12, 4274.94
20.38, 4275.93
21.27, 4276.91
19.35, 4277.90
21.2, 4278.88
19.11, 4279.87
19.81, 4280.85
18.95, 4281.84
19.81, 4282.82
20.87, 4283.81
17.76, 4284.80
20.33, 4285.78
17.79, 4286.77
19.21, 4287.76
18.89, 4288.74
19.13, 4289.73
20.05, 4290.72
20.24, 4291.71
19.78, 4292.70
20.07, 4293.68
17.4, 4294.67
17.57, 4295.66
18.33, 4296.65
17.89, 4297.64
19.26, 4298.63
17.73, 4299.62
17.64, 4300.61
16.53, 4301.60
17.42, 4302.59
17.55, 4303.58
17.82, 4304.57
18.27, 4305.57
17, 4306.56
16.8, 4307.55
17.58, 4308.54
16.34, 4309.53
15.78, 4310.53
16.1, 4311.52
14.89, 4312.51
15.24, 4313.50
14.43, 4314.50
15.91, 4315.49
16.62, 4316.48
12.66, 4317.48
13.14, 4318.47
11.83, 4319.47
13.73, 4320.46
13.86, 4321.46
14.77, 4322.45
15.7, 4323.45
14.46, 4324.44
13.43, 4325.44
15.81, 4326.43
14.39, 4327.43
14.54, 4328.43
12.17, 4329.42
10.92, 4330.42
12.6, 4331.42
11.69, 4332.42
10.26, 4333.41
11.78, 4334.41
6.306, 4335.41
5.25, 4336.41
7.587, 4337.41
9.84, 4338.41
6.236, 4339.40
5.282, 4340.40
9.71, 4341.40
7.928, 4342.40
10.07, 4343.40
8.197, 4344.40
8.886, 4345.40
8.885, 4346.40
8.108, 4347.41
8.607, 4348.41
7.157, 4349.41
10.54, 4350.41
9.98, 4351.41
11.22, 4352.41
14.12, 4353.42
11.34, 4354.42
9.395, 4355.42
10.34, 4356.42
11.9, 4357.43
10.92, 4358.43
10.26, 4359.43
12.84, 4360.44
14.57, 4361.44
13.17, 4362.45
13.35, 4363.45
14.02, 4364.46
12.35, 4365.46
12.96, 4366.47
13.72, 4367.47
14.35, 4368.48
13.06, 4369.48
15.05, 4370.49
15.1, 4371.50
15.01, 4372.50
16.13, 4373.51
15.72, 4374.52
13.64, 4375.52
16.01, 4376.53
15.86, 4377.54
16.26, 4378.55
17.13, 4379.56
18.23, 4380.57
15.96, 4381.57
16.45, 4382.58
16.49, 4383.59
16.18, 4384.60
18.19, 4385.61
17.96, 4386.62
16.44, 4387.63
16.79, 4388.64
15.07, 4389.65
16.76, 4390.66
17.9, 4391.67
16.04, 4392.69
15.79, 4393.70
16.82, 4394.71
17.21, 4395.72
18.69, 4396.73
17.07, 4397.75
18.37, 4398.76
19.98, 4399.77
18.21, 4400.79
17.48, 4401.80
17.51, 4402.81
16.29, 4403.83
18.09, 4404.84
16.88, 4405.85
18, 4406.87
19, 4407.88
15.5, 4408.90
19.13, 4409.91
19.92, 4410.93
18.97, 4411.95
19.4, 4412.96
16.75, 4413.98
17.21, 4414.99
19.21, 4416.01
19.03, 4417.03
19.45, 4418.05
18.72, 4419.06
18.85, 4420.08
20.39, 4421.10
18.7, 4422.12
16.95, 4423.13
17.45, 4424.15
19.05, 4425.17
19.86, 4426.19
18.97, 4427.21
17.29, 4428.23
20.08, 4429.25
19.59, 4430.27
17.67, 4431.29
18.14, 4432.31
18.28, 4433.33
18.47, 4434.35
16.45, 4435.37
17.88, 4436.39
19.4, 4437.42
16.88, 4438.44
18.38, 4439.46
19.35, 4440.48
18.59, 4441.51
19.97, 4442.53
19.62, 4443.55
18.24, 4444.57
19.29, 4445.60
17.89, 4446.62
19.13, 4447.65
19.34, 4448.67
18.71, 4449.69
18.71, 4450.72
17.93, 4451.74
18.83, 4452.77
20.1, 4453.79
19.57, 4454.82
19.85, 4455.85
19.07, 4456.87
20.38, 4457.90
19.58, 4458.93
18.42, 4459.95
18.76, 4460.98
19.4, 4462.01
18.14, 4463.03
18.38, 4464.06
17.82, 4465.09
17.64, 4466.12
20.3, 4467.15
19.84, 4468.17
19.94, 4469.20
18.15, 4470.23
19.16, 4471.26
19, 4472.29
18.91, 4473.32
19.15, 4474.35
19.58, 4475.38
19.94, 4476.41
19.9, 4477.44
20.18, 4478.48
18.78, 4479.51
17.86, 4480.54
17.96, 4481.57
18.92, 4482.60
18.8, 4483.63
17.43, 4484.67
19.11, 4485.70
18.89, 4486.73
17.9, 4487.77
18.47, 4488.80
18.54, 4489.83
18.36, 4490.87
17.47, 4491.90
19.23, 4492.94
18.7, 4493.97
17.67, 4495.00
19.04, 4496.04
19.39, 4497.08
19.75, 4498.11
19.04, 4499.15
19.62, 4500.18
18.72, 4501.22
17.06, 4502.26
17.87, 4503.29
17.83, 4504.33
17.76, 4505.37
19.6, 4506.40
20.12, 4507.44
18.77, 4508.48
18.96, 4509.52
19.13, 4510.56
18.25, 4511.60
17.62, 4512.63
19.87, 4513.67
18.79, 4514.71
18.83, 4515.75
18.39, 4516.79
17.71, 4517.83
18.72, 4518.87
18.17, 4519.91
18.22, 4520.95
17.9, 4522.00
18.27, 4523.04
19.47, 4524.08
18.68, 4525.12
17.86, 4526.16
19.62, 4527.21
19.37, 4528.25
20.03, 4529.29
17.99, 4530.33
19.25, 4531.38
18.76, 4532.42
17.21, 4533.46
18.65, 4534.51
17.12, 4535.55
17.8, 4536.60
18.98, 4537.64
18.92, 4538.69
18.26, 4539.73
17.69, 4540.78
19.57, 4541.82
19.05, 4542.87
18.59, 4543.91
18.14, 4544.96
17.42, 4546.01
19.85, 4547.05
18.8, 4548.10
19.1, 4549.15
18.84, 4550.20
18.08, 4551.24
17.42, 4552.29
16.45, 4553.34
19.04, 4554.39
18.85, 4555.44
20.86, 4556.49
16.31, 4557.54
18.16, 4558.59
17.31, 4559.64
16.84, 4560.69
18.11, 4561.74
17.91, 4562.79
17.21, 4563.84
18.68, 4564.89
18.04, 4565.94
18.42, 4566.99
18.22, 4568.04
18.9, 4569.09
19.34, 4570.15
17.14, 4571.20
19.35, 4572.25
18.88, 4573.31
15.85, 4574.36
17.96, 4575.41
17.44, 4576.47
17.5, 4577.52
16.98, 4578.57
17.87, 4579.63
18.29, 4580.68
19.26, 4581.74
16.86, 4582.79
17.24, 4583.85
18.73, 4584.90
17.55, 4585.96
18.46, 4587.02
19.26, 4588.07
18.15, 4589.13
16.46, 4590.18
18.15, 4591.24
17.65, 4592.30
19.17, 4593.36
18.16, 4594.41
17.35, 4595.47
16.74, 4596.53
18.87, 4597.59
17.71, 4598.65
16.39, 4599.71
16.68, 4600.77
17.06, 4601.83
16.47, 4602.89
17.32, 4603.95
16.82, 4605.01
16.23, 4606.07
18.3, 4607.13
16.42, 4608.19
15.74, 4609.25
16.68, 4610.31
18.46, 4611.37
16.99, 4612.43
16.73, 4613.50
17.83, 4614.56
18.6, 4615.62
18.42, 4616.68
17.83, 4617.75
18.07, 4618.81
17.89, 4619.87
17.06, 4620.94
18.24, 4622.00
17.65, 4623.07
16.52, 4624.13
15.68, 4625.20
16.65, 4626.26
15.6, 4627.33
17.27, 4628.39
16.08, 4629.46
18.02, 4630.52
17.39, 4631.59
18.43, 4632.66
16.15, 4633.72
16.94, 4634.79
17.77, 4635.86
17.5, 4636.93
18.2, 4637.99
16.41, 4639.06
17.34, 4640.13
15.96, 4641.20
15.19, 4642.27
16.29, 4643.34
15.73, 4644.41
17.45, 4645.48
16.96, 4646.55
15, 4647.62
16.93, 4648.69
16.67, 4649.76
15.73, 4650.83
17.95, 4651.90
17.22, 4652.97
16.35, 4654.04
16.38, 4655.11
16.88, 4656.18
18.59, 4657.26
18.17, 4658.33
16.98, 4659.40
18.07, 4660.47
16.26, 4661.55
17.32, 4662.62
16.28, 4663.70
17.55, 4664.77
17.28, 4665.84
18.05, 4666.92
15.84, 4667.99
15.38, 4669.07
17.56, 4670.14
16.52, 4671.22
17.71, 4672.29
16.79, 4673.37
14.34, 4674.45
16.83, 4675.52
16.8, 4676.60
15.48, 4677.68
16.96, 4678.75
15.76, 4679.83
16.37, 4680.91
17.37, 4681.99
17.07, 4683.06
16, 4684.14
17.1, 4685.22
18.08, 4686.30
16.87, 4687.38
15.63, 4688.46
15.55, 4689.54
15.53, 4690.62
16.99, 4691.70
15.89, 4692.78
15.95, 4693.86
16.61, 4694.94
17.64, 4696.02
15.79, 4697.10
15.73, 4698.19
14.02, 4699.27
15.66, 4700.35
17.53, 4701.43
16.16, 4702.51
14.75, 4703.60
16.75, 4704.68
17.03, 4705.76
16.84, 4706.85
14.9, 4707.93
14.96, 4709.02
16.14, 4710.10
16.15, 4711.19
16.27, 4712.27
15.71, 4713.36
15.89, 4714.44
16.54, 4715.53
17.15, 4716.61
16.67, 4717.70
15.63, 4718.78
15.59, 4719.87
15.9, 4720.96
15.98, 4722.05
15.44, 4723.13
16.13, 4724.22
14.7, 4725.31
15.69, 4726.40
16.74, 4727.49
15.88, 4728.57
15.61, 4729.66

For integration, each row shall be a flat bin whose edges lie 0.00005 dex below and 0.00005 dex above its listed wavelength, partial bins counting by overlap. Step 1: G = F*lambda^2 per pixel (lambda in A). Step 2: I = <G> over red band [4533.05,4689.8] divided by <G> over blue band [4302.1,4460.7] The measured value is 1.2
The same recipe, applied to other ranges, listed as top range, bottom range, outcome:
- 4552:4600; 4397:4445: 1.05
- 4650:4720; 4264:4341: 1.19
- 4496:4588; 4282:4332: 1.24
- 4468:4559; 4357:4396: 1.31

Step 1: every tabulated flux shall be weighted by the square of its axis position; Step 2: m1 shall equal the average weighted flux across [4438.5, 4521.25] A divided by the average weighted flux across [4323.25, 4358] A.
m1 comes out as 1.93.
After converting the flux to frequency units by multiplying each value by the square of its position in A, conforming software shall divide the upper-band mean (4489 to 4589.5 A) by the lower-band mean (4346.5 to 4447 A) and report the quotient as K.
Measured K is 1.20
